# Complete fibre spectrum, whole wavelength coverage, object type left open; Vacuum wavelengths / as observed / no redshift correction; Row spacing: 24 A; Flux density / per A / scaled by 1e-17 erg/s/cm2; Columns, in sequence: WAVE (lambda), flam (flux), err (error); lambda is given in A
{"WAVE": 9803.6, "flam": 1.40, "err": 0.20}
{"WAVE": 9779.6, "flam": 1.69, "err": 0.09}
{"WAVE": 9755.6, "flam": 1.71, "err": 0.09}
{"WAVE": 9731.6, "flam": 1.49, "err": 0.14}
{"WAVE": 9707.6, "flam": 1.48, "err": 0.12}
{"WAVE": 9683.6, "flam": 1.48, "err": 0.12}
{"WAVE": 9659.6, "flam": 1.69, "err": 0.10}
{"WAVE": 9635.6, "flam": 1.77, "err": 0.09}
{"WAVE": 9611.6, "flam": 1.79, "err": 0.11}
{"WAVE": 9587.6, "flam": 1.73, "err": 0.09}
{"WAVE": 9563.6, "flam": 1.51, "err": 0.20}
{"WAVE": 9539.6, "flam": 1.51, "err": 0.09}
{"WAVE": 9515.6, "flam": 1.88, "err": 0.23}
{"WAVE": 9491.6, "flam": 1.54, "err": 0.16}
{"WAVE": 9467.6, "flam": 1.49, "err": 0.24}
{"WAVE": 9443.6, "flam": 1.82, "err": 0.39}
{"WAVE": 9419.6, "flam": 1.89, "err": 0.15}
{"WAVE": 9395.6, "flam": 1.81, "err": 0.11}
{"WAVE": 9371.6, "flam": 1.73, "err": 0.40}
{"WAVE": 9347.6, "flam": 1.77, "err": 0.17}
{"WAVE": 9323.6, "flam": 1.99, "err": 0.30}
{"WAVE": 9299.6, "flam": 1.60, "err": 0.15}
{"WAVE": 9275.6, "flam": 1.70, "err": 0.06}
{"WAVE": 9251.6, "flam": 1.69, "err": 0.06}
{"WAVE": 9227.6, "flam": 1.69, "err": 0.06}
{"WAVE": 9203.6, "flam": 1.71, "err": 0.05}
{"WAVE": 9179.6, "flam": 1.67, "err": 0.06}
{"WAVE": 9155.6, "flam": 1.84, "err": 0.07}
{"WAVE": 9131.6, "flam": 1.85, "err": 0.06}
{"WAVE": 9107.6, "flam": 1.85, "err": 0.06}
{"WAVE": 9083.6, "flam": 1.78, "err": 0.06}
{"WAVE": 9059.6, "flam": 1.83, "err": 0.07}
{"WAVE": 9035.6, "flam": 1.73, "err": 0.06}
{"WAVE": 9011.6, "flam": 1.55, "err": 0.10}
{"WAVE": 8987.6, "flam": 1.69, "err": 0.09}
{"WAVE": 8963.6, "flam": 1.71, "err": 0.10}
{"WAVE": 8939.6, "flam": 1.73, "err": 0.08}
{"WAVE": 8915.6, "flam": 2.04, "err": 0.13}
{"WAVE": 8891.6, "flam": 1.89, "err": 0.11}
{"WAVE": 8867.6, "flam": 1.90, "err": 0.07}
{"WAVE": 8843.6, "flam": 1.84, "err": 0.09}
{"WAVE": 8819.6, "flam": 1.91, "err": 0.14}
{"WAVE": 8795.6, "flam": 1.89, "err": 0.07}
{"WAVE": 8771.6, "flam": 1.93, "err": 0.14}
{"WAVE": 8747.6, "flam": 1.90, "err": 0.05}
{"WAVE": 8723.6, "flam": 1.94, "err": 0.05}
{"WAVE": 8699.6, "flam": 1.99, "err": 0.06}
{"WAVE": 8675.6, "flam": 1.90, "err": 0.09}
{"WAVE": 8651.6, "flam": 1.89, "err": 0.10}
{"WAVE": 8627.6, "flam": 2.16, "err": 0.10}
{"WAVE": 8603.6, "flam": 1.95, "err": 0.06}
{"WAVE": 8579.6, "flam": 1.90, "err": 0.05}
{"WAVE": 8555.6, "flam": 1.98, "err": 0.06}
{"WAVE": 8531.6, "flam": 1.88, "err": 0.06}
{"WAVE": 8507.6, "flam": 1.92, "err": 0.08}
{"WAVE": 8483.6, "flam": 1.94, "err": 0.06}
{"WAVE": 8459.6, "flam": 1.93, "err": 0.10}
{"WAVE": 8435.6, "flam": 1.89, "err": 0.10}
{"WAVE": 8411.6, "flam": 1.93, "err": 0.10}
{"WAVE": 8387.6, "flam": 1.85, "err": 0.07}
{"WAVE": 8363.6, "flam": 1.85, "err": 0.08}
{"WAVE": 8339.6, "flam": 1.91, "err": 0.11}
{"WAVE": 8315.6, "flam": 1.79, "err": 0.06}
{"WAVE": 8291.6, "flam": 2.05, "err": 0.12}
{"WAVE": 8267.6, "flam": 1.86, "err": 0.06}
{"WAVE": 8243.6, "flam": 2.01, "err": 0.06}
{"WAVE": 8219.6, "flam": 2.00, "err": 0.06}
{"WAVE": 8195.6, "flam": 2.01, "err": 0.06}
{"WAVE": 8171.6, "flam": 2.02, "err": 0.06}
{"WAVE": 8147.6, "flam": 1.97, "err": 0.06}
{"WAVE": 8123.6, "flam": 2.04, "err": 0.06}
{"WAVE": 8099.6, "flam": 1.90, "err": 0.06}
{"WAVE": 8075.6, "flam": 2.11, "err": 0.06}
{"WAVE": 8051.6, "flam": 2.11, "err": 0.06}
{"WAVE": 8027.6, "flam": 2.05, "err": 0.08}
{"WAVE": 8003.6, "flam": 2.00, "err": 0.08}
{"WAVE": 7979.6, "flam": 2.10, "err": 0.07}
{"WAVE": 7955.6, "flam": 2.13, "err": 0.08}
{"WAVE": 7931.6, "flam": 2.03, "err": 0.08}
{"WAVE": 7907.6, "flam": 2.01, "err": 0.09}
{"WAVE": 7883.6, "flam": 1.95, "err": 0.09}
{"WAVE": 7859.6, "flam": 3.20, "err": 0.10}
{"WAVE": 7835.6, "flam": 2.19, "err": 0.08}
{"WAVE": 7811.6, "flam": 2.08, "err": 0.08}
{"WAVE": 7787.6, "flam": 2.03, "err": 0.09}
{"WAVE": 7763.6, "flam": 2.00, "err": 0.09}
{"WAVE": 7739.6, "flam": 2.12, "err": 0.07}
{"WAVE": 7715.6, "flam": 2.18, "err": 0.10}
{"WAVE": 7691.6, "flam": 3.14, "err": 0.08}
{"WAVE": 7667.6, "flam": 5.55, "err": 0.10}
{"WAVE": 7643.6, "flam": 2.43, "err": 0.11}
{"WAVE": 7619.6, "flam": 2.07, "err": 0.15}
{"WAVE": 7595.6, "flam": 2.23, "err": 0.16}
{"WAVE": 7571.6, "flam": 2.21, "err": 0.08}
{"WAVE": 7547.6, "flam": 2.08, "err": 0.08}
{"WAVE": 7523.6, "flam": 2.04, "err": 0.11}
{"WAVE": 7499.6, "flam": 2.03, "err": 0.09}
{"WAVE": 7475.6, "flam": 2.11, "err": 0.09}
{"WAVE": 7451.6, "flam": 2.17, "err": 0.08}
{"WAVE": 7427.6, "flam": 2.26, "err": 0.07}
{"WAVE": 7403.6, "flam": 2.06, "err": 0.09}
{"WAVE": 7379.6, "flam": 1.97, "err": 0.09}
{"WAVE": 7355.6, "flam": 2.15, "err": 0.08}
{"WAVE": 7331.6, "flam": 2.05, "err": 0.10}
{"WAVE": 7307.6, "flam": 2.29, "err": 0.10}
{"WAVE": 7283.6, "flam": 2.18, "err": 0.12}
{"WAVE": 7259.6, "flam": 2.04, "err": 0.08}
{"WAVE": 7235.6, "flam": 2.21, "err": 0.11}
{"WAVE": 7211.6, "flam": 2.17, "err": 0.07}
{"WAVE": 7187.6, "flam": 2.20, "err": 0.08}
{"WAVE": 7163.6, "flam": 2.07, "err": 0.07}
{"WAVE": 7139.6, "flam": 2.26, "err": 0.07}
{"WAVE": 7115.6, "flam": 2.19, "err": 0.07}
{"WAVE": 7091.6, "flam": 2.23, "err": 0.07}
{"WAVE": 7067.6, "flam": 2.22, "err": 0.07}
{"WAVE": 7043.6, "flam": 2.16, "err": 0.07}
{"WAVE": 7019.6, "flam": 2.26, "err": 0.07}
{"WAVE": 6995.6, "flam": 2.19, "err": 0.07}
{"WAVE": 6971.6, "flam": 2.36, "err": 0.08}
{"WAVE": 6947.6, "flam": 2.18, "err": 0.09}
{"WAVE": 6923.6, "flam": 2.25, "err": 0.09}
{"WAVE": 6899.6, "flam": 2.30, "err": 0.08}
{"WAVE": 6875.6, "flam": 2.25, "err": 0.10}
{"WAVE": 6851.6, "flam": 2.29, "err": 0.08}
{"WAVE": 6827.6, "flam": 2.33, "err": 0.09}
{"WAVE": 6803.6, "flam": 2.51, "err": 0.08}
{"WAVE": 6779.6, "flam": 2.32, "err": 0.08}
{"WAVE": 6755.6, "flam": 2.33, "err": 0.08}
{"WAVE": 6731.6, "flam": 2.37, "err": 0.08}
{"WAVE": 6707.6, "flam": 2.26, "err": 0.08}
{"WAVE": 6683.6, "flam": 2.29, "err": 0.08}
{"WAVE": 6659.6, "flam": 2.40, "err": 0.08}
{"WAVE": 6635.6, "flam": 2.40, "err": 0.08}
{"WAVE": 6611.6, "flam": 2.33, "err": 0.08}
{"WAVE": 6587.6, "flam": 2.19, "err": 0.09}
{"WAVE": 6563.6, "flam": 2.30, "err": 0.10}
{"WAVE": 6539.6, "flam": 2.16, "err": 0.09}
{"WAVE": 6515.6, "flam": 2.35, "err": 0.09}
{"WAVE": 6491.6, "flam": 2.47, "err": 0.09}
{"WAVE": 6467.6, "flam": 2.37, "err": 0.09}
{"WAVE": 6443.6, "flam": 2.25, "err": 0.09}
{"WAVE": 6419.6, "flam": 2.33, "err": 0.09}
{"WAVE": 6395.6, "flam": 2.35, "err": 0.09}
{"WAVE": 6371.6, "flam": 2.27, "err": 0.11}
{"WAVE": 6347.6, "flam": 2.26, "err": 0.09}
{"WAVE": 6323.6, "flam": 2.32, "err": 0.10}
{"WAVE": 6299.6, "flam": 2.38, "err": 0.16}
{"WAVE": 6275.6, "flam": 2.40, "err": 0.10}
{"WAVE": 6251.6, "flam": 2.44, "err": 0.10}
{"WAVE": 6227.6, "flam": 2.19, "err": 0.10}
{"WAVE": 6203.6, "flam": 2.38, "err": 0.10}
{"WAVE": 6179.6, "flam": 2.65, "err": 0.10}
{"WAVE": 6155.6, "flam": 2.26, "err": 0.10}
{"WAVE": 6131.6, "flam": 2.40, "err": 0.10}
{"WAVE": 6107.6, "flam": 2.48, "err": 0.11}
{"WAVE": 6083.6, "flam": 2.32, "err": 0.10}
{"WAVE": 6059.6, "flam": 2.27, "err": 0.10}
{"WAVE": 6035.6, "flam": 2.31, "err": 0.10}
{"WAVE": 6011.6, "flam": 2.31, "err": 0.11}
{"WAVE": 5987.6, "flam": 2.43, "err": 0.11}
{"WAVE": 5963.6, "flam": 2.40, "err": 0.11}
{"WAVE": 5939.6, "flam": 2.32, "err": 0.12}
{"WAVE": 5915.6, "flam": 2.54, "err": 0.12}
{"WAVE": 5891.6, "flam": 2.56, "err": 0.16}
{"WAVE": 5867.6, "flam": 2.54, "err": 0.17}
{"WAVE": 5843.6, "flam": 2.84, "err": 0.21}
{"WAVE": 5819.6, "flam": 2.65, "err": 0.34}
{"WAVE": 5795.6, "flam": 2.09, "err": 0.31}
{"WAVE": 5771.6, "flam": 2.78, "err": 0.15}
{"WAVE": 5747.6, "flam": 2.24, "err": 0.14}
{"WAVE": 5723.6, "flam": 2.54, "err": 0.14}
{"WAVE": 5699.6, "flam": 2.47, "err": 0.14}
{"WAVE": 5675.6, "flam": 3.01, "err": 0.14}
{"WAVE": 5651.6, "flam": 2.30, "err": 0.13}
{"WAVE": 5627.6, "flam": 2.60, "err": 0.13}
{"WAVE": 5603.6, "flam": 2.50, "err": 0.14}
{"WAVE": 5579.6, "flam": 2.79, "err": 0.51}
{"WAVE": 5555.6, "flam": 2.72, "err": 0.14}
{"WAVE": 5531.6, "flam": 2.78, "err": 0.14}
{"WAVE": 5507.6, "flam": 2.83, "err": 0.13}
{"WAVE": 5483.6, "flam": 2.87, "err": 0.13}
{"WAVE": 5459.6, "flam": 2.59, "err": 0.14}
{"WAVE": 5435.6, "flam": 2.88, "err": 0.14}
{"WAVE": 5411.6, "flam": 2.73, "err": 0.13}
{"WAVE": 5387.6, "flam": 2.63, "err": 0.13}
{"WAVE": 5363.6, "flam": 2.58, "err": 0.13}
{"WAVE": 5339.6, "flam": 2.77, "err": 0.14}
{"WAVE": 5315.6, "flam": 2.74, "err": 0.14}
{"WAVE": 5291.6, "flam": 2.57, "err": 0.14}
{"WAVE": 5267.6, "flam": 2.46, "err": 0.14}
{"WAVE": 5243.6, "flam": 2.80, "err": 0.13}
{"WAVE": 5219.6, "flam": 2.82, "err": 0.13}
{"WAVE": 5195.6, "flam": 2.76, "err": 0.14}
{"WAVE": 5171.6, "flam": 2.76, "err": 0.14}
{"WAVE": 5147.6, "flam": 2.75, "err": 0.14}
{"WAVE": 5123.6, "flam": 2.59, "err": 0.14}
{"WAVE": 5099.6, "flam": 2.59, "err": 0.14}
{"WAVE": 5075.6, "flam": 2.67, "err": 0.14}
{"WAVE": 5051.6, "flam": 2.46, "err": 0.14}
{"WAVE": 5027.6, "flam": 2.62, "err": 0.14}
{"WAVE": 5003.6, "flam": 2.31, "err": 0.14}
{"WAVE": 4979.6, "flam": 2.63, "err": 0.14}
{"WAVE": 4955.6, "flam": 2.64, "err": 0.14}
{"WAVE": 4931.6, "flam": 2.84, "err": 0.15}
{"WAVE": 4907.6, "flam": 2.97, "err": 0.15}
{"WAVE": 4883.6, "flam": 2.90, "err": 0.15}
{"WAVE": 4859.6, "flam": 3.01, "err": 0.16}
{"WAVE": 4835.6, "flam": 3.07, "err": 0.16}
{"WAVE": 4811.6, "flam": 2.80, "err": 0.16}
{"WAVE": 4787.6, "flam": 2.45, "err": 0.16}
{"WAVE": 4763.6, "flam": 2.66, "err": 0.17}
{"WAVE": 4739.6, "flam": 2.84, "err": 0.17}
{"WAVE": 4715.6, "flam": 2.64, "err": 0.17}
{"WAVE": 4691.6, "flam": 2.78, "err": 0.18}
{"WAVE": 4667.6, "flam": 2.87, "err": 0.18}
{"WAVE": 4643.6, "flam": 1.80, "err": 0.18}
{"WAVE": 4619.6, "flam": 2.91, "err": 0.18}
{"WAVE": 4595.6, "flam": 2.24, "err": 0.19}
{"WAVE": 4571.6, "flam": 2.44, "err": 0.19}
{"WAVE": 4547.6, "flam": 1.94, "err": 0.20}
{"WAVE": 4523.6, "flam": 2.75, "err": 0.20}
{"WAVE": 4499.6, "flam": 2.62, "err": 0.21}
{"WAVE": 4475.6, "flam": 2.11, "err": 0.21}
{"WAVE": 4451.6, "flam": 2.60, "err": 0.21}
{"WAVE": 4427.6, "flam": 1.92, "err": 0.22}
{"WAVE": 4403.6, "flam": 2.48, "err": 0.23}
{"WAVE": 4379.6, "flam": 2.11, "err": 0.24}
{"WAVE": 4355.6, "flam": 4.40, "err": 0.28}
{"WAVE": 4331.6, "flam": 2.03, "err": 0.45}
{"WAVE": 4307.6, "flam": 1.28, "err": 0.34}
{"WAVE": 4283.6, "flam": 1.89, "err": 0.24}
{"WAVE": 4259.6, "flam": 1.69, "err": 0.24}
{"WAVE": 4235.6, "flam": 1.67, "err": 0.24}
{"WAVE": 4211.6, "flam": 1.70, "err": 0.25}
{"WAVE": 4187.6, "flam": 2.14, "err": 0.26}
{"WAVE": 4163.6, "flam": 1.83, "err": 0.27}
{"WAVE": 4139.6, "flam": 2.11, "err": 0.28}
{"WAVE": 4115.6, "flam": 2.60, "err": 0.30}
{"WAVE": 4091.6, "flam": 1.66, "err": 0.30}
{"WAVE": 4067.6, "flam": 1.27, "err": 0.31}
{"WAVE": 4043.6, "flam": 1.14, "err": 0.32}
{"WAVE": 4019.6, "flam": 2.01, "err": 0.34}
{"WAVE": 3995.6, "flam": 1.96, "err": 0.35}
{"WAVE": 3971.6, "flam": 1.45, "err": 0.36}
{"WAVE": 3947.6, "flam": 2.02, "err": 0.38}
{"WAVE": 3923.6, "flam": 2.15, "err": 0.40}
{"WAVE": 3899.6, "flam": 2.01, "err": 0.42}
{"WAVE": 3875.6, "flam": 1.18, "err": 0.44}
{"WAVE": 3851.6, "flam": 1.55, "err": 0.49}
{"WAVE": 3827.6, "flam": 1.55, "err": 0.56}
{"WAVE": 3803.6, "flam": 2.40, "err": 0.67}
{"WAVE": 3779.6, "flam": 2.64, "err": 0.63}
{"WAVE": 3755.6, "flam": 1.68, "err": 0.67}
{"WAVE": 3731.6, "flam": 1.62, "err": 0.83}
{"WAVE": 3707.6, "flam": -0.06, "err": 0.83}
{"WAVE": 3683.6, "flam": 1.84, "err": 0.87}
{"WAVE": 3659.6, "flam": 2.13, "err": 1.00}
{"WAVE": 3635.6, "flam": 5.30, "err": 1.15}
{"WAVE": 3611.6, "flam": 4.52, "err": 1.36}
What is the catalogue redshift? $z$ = 0.17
